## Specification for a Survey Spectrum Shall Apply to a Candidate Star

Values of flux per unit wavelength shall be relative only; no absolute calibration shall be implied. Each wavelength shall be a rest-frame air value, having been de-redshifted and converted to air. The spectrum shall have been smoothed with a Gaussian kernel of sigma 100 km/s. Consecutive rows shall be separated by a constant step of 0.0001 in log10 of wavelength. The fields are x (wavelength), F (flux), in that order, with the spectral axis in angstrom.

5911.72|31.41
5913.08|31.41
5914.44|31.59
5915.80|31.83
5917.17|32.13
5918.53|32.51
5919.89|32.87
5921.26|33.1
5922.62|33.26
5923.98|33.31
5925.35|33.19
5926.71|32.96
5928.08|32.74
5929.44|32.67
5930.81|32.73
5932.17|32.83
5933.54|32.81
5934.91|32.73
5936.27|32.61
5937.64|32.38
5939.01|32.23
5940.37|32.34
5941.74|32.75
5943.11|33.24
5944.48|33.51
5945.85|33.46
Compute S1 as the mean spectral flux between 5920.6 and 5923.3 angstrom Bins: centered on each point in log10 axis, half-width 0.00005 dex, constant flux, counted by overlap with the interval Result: 33.2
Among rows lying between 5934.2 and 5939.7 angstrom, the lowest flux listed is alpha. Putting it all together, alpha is 32.23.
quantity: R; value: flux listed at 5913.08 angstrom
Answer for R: 31.41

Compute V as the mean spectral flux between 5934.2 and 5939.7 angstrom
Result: 32.5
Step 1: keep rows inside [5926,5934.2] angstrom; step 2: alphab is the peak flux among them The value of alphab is 32.96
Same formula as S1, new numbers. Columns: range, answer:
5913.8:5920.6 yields 32.2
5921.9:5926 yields 33.3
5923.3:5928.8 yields 33.1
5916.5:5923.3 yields 32.8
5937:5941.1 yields 32.3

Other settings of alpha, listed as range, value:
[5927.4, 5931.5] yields 32.67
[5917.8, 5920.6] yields 32.51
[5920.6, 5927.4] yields 32.96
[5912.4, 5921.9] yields 31.41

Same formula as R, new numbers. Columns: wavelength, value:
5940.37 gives 32.34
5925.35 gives 33.19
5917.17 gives 32.13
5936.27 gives 32.61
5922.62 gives 33.26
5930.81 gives 32.73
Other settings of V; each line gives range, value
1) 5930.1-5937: 32.7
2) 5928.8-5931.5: 32.7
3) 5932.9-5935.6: 32.8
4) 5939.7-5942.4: 32.5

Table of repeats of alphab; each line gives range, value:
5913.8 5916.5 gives 31.83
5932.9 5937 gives 32.81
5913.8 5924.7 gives 33.31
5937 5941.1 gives 32.38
